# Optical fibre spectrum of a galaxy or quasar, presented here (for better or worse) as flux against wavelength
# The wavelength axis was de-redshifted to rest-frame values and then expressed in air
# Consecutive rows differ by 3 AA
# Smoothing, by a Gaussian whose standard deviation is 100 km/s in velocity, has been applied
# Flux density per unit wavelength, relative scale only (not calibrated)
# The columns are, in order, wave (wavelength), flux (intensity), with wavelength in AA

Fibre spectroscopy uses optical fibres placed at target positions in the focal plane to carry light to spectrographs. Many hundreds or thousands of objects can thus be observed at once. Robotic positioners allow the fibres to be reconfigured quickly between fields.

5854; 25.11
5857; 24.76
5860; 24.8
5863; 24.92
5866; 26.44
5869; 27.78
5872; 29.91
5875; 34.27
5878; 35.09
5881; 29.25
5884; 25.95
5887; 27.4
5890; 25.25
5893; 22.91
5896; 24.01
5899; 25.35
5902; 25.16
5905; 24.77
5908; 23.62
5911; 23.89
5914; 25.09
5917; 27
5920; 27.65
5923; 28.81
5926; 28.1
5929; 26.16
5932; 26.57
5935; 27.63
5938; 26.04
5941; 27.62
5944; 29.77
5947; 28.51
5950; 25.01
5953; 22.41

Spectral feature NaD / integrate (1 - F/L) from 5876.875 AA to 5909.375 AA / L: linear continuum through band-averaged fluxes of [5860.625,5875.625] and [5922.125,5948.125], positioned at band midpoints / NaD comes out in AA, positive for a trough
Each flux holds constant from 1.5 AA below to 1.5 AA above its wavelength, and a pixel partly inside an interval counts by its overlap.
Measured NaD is 2.08 AA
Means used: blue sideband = 28.1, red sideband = 27.7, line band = 26.2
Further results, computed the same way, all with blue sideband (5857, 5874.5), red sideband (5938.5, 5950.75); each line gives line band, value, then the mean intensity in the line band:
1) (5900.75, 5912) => 1.2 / 24.4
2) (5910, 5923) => 0.6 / 26.3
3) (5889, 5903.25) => 1.5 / 24.5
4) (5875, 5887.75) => -1.4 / 30.1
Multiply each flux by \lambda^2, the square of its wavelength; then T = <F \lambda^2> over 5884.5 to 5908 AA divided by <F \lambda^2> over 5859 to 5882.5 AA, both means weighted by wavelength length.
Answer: 0.86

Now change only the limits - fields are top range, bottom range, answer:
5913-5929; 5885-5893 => 1.08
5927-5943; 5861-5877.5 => 0.95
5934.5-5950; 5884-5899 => 1.12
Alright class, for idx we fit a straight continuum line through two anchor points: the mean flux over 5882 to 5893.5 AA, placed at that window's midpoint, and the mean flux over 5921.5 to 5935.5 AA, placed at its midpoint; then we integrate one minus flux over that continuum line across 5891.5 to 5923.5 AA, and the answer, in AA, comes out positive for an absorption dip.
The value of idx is 1.7 AA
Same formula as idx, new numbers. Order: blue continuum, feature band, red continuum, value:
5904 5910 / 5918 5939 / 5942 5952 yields -1.1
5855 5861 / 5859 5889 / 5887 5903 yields -4.6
